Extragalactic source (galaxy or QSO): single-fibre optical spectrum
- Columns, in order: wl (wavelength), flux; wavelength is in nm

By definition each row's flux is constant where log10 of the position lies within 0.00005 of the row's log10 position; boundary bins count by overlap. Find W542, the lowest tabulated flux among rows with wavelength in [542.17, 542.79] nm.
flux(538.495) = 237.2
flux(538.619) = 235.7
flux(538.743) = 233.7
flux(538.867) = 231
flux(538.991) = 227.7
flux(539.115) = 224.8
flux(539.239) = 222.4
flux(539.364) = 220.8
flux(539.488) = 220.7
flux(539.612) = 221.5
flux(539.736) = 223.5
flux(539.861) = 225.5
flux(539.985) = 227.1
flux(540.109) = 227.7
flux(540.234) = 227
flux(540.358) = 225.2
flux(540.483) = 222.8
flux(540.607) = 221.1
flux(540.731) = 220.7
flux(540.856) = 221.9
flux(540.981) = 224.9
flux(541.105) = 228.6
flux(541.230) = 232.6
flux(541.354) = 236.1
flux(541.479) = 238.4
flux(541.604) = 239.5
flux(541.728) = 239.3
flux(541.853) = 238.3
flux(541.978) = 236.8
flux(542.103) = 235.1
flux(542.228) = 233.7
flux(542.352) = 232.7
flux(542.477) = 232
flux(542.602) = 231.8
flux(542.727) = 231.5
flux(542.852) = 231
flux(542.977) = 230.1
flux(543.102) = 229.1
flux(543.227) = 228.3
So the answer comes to 231.5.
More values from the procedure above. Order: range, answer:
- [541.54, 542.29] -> 233.7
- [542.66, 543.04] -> 230.1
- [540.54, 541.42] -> 220.7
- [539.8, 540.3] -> 225.5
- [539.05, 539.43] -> 220.8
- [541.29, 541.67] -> 236.1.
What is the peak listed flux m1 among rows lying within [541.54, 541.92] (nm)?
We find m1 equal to 239.5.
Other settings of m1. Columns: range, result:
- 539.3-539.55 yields 220.8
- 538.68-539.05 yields 233.7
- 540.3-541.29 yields 232.6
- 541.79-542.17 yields 238.3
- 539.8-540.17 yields 227.7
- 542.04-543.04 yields 235.1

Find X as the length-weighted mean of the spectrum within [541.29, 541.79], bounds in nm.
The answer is 239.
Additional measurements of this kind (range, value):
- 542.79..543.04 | 231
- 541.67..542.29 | 236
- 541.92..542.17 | 236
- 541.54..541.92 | 239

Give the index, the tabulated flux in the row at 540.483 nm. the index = 222.8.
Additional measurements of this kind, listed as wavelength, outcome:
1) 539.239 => 222.4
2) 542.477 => 232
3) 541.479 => 238.4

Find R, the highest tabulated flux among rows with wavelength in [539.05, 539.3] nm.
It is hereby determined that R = 224.8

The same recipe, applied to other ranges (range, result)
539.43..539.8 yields 223.5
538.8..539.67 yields 231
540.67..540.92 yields 221.9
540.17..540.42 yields 227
